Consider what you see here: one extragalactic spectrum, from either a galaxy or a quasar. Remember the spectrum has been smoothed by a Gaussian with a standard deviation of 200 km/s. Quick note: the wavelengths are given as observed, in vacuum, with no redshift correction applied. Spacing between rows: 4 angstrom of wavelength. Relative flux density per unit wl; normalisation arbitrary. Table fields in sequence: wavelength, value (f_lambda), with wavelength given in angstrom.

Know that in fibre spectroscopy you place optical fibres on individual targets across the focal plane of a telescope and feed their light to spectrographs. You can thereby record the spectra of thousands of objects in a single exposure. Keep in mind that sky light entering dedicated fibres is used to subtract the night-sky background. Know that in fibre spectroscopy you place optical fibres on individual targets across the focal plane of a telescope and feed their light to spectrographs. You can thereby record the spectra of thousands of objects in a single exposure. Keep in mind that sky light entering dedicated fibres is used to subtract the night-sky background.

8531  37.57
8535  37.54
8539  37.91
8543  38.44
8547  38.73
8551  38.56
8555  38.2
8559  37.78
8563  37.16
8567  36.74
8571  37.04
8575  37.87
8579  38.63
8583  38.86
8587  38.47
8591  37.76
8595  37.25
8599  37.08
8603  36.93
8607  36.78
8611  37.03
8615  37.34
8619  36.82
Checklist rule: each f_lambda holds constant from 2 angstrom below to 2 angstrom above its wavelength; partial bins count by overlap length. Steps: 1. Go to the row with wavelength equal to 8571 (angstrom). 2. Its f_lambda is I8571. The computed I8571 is 37.04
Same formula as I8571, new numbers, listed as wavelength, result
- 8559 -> 37.78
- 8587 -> 38.47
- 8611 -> 37.03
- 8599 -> 37.08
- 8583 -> 38.86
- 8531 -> 37.57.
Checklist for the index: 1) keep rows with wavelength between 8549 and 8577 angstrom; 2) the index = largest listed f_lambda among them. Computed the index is 38.56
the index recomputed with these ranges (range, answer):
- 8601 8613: 37.03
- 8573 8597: 38.86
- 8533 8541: 37.91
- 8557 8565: 37.78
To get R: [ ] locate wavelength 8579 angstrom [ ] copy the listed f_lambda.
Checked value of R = 38.63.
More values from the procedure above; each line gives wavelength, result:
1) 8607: 36.78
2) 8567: 36.74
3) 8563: 37.16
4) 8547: 38.73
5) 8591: 37.76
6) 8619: 36.82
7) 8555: 38.2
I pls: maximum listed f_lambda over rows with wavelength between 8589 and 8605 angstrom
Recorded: 37.76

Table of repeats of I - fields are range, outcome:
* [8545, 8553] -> 38.73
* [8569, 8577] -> 37.87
